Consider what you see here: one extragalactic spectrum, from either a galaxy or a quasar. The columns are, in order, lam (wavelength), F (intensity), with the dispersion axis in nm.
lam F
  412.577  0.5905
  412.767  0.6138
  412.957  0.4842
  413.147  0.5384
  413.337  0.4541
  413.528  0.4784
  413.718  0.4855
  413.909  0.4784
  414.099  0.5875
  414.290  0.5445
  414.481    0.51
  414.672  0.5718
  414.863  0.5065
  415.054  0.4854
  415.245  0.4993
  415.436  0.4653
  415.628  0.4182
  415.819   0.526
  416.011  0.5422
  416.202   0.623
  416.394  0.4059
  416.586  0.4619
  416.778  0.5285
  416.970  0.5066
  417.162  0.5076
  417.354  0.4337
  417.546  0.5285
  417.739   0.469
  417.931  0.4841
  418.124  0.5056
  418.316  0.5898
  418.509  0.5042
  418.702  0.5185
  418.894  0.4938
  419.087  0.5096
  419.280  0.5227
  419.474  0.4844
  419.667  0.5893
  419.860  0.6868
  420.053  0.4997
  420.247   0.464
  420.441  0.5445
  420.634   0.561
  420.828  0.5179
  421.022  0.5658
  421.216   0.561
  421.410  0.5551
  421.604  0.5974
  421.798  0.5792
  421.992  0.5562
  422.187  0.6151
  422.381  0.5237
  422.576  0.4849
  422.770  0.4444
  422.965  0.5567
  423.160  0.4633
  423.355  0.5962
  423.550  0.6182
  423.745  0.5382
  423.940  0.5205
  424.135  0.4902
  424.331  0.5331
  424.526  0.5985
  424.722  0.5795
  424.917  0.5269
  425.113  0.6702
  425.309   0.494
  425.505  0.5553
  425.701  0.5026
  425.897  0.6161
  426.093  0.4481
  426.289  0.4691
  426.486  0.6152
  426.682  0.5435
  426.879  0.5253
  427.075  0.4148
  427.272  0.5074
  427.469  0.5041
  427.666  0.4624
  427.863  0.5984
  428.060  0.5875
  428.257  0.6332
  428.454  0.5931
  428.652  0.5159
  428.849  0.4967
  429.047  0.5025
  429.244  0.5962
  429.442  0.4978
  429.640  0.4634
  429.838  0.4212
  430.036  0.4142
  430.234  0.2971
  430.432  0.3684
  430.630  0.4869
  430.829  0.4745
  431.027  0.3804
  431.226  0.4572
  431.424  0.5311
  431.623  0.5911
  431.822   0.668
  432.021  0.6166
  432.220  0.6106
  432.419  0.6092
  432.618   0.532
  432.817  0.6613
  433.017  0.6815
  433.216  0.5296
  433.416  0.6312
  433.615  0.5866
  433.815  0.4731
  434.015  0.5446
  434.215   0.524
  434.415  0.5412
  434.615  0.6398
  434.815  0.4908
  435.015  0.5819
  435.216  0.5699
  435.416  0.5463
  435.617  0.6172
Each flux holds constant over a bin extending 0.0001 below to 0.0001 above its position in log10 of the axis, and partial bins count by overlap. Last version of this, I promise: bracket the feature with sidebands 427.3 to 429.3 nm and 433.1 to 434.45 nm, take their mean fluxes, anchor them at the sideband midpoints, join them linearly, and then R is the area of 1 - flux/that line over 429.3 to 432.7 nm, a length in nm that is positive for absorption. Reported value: 0.319 nm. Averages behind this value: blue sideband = 0.547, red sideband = 0.549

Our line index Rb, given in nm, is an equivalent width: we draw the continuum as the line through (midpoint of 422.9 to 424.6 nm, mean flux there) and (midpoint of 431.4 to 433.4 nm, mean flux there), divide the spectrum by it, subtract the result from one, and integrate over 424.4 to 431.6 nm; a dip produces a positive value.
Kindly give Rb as 0.80 nm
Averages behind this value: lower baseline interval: 0.545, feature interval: 0.51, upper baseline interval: 0.607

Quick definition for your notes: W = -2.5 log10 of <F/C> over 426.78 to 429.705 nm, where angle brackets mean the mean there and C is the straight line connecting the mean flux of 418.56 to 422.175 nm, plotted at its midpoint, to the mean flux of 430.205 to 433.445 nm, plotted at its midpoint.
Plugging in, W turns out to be 0.03 mag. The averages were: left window 0.546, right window 0.54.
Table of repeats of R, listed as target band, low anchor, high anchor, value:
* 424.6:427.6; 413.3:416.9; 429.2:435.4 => -0.06 nm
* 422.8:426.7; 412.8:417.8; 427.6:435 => -0.18 nm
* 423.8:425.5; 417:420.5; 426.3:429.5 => -0.07 nm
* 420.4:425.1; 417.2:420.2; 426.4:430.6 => -0.33 nm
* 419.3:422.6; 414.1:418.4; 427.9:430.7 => -0.34 nm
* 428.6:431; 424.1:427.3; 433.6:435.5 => 0.37 nm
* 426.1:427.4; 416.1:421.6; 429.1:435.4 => 0.05 nm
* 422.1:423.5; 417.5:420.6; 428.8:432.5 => -0.03 nm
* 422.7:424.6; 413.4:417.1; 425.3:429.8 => -0.06 nm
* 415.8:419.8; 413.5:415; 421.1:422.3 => 0.26 nm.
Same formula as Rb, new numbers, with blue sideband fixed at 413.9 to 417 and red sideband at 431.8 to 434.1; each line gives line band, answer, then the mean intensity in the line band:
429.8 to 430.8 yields 0.31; 0.401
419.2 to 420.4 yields -0.02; 0.541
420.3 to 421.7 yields -0.05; 0.555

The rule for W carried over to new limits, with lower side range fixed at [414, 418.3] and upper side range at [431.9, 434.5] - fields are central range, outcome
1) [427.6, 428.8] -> -0.01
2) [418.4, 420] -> -0.04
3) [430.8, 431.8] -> 0.14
